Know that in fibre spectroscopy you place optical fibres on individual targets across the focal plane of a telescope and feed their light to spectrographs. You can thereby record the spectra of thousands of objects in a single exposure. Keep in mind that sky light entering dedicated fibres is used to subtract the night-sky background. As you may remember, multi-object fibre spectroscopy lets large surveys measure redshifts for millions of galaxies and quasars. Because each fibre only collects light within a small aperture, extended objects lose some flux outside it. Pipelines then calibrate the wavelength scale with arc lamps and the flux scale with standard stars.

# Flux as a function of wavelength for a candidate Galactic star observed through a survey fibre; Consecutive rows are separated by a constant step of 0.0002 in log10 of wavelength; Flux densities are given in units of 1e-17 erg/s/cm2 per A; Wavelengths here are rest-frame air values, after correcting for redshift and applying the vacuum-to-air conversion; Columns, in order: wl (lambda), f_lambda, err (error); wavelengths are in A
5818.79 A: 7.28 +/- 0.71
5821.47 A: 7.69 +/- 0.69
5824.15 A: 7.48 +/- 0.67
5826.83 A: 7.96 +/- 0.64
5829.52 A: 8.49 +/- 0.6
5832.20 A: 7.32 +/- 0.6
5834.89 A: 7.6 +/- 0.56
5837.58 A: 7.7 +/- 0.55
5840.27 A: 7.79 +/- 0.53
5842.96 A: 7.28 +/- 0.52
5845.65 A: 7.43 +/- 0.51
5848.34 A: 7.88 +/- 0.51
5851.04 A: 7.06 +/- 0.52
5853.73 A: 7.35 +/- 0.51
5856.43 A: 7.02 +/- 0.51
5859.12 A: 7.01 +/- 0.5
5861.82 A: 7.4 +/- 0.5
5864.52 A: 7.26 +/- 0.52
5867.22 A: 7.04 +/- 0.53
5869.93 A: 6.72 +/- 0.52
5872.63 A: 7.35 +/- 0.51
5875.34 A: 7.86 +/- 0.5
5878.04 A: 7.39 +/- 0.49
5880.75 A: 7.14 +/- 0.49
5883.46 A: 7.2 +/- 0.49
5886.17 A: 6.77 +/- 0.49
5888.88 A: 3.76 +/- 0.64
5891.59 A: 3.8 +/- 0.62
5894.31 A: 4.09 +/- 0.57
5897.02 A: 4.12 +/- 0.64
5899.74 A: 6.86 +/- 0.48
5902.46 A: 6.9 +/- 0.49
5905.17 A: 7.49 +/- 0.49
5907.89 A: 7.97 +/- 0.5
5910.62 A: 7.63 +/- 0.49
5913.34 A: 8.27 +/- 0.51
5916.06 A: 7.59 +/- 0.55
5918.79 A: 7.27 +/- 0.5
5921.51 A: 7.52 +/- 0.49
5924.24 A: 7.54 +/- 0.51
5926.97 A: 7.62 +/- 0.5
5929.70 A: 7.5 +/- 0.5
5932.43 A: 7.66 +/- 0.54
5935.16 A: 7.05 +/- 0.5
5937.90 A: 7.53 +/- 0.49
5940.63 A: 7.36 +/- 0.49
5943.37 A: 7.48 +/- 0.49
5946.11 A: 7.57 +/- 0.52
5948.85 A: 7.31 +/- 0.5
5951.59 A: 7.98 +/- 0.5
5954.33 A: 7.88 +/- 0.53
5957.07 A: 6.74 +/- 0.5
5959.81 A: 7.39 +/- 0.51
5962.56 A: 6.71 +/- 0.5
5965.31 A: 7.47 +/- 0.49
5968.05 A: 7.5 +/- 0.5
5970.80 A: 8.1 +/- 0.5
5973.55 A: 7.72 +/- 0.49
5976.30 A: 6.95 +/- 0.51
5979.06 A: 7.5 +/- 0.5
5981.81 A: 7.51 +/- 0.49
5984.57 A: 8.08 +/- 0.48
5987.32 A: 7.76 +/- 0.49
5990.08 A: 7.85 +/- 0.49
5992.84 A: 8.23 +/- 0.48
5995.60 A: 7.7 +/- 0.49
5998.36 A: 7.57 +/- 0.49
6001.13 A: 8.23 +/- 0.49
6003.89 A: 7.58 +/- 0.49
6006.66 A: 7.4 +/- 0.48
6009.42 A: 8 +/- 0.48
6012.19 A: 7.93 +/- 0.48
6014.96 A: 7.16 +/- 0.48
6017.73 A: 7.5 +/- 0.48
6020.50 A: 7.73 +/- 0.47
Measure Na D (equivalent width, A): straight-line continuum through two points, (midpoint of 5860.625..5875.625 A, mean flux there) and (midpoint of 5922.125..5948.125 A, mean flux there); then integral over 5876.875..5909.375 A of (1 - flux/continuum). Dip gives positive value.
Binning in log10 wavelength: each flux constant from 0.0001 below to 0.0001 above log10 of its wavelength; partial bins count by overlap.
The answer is 5.31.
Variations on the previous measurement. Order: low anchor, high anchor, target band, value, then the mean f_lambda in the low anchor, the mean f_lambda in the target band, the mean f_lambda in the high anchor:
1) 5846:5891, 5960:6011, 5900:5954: -1.64 A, 6.97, 7.53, 7.65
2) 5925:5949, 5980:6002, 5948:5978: 0.84 A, 7.46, 7.43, 7.85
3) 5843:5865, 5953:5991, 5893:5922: 2.07 A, 7.3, 6.87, 7.51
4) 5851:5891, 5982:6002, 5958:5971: 0.52 A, 6.89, 7.35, 7.88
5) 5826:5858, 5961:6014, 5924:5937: 0.27 A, 7.56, 7.47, 7.67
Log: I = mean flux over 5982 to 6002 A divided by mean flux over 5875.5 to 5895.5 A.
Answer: 1.3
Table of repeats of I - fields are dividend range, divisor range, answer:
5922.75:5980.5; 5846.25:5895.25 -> 1.11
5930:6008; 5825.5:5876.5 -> 1.02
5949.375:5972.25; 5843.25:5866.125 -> 1.02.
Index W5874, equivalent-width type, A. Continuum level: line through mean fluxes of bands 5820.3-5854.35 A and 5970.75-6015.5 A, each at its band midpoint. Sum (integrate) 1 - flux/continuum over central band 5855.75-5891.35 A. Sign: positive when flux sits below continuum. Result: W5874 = 3.86 A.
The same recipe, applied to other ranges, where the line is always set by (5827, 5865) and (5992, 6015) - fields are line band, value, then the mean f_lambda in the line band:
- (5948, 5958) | 0.22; 7.52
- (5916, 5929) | 0.22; 7.5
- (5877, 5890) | 1.86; 6.48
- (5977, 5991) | 0.08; 7.7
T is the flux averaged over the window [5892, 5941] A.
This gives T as 7.04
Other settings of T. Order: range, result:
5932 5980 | 7.43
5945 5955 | 7.67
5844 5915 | 6.8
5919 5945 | 7.47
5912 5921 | 7.69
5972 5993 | 7.67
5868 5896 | 6.2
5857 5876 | 7.2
